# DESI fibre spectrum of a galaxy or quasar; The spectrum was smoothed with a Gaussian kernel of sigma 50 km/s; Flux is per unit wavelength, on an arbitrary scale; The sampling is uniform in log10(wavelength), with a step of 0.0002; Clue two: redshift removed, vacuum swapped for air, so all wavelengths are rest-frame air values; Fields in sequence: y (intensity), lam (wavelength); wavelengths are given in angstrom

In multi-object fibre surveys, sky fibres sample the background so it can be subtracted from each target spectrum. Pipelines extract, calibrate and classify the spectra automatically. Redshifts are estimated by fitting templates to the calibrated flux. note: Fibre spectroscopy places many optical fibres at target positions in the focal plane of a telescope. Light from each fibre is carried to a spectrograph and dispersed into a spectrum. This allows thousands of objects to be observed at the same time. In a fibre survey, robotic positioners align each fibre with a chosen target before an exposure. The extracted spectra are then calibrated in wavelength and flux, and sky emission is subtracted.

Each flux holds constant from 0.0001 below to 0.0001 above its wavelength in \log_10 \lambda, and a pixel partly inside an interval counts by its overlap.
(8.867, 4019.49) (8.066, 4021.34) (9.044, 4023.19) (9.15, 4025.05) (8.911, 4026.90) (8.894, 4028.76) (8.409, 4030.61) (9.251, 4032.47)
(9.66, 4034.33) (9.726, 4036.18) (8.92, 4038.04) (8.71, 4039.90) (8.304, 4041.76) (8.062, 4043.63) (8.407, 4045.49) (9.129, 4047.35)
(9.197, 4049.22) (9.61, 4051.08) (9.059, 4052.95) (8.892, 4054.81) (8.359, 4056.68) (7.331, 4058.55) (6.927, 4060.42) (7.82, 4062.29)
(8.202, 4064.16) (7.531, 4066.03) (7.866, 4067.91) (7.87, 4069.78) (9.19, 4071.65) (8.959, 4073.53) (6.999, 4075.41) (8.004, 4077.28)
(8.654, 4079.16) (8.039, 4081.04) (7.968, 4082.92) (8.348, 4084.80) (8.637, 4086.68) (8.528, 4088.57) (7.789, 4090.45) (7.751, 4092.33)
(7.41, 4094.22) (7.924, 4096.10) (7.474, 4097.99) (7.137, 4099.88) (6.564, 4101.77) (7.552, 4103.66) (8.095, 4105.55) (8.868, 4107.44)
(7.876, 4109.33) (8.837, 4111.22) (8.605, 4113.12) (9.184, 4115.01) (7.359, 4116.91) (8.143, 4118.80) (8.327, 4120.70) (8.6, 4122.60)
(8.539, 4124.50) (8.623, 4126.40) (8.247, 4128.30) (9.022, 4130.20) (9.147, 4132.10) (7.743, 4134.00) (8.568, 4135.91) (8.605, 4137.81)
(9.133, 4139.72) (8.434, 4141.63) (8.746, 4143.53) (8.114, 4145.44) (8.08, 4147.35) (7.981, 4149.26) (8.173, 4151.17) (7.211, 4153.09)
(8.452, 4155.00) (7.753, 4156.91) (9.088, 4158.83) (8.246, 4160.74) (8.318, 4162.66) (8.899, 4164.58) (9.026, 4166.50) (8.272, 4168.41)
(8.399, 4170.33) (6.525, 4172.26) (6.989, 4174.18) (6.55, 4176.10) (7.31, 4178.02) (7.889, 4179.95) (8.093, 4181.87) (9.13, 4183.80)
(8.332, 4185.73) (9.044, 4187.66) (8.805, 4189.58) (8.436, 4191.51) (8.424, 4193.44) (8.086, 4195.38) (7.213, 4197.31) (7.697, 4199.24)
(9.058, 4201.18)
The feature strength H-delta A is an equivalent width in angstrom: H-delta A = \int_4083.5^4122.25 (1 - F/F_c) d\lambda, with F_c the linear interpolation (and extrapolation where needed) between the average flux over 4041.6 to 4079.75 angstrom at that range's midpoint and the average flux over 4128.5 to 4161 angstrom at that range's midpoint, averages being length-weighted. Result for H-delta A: 1.5 angstrom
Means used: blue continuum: 8.3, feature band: 8.03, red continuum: 8.38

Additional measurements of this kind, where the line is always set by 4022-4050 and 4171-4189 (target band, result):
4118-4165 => -1.8 angstrom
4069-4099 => 1.6 angstrom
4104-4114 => -0.1 angstrom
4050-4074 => 1.2 angstrom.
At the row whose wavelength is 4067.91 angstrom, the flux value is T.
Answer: 7.866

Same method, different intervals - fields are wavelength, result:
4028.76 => 8.894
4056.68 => 8.359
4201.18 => 9.058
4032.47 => 9.251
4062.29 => 7.82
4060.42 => 6.927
